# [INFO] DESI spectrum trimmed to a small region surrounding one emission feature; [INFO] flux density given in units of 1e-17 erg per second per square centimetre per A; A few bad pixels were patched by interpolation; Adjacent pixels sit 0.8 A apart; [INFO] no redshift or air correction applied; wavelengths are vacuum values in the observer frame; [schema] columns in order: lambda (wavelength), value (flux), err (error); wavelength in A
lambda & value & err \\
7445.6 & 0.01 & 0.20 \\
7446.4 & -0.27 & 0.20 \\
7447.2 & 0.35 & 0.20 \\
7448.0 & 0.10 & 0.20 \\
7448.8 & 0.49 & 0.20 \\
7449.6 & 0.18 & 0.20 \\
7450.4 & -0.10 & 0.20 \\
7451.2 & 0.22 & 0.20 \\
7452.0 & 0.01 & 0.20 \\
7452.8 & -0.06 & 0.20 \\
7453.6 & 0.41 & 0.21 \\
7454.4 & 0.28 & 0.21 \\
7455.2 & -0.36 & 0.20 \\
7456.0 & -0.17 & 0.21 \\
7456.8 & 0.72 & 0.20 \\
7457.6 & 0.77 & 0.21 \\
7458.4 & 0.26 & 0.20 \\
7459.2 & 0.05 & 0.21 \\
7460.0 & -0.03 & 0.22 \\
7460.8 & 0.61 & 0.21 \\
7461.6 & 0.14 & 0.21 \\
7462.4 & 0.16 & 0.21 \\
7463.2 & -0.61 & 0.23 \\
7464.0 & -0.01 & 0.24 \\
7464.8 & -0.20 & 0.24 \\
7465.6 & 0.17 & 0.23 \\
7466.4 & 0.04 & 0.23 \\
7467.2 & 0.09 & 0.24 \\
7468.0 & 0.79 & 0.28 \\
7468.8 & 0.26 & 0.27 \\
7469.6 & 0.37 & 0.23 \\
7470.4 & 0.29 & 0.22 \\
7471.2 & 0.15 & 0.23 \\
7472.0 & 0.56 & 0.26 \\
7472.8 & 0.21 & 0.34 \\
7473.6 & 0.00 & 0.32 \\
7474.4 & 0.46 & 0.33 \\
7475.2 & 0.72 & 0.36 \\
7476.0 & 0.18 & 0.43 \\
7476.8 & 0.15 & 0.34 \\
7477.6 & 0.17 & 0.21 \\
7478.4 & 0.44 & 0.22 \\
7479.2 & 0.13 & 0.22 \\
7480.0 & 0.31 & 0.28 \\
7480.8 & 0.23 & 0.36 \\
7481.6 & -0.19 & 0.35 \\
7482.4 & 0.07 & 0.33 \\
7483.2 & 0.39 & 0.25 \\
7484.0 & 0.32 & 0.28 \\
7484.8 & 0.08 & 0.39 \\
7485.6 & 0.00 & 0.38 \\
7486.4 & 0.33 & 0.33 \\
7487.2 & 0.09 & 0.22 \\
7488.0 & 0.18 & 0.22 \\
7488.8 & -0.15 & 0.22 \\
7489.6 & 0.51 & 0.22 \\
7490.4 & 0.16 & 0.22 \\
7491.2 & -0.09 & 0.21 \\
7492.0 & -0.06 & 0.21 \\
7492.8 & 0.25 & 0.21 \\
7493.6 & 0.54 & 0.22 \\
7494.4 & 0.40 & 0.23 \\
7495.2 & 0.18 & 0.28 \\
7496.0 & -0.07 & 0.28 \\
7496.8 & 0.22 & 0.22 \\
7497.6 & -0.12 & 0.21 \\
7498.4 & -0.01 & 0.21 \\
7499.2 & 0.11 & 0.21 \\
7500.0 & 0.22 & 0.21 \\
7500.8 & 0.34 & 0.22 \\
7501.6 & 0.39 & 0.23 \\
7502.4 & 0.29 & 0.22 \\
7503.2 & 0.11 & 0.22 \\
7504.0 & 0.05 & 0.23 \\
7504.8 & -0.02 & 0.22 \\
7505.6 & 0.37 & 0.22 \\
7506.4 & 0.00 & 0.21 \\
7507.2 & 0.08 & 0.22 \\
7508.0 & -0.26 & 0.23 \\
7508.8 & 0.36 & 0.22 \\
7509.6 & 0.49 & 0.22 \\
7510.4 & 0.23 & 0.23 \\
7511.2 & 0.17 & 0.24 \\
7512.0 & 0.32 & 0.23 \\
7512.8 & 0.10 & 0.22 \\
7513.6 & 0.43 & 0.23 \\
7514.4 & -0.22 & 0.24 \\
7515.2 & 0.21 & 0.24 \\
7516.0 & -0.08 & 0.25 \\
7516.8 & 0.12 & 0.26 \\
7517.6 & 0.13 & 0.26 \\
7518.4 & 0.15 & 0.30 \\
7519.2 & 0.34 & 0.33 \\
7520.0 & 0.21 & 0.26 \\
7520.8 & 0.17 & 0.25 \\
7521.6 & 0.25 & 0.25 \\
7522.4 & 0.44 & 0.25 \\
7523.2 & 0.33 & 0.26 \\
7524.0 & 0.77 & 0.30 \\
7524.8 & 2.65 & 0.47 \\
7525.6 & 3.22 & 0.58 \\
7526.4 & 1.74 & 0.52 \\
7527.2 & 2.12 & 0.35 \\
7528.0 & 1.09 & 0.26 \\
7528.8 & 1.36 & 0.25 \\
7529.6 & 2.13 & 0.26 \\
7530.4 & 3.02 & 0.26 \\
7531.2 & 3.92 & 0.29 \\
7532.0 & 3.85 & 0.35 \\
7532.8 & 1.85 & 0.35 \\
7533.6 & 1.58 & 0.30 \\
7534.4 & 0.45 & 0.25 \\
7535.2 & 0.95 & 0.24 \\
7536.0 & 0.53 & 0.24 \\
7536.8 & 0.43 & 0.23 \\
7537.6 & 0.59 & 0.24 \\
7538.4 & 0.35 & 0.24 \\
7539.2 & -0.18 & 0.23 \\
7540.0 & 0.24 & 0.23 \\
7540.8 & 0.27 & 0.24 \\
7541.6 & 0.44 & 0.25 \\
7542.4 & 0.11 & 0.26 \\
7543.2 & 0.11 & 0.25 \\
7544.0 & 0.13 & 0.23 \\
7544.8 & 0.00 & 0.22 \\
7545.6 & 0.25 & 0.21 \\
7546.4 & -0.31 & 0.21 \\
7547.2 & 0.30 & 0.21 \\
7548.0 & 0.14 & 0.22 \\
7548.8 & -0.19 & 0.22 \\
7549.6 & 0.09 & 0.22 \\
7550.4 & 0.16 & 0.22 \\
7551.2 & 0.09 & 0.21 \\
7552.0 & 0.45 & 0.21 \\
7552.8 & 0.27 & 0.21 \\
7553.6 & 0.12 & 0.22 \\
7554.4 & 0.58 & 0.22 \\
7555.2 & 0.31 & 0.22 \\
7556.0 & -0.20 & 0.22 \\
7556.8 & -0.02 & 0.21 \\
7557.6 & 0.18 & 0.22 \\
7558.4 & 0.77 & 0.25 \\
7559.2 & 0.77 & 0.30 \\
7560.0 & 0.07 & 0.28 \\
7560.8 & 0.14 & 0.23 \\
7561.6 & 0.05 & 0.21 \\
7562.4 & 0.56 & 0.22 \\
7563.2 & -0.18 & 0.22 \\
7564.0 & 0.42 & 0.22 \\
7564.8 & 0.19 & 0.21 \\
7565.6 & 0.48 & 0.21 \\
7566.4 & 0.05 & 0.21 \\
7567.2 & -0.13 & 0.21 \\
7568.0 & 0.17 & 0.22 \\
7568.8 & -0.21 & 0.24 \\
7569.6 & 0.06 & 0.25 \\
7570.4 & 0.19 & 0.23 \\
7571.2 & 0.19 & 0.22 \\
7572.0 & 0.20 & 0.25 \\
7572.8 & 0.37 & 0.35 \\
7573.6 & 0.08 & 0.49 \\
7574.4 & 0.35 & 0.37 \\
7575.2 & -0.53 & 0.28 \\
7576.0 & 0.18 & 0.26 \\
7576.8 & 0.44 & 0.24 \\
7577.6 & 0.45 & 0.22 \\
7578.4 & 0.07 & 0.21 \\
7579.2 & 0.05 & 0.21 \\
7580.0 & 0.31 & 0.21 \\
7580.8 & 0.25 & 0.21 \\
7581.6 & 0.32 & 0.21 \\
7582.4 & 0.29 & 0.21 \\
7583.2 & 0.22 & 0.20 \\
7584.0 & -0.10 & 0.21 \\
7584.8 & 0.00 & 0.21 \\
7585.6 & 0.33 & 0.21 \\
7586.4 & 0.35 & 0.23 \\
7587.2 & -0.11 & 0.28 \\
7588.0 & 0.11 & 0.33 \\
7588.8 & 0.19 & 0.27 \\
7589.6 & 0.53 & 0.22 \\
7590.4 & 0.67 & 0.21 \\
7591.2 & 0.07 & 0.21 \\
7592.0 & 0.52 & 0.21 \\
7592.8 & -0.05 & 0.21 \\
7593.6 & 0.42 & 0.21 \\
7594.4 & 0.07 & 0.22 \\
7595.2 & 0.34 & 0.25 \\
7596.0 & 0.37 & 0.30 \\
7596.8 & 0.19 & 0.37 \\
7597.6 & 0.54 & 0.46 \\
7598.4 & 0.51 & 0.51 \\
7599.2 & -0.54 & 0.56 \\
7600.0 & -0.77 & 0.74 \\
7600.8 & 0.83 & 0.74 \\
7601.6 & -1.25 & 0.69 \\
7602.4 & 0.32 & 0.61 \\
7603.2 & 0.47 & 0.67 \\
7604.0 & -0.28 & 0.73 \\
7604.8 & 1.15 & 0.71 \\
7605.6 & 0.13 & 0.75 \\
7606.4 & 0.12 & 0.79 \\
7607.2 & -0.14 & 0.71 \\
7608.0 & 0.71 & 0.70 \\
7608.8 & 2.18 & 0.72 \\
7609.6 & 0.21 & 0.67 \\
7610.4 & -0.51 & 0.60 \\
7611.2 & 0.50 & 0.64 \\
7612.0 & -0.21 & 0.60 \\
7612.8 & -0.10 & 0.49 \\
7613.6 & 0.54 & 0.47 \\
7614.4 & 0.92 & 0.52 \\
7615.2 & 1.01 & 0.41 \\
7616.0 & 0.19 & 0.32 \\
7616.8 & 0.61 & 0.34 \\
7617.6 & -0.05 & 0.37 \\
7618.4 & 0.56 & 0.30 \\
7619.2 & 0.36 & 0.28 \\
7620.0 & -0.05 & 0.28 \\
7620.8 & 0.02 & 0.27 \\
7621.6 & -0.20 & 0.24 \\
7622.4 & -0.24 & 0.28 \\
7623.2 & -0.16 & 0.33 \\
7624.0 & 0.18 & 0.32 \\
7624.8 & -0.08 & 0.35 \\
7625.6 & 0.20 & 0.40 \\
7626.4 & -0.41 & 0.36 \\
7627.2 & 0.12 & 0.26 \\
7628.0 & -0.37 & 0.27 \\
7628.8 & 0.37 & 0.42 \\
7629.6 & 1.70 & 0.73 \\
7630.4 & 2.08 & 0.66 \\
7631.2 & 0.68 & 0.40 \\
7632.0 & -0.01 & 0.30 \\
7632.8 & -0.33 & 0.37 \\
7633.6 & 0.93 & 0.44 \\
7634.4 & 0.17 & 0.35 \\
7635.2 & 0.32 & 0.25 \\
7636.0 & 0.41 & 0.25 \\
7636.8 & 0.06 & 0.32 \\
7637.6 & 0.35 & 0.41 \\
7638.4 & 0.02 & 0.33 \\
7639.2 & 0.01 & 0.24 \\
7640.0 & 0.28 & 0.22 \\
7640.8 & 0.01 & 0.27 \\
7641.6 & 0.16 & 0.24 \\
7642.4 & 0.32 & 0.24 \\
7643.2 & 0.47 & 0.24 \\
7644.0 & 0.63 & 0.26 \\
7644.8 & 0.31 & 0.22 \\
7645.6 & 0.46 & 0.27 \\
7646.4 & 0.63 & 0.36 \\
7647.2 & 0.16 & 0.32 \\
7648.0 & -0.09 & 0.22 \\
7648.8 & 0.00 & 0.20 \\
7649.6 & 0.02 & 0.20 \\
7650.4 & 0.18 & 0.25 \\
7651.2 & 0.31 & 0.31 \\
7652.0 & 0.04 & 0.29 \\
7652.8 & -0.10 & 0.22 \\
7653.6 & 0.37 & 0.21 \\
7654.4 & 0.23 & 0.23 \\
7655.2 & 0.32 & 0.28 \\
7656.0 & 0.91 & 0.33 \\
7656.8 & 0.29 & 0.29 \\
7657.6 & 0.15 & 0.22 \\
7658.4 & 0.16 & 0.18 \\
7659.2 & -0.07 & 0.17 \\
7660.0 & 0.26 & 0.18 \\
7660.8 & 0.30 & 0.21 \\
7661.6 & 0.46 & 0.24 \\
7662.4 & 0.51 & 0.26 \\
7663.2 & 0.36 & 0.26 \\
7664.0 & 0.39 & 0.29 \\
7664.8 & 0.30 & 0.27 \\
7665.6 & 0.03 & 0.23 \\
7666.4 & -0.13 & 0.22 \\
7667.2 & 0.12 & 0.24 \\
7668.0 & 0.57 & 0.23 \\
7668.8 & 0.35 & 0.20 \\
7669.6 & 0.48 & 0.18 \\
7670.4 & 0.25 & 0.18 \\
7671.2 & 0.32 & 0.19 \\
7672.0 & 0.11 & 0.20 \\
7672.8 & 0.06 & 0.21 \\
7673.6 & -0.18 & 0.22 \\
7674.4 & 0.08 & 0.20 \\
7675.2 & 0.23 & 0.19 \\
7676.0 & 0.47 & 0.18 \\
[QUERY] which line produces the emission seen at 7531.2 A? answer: [O II] 3727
